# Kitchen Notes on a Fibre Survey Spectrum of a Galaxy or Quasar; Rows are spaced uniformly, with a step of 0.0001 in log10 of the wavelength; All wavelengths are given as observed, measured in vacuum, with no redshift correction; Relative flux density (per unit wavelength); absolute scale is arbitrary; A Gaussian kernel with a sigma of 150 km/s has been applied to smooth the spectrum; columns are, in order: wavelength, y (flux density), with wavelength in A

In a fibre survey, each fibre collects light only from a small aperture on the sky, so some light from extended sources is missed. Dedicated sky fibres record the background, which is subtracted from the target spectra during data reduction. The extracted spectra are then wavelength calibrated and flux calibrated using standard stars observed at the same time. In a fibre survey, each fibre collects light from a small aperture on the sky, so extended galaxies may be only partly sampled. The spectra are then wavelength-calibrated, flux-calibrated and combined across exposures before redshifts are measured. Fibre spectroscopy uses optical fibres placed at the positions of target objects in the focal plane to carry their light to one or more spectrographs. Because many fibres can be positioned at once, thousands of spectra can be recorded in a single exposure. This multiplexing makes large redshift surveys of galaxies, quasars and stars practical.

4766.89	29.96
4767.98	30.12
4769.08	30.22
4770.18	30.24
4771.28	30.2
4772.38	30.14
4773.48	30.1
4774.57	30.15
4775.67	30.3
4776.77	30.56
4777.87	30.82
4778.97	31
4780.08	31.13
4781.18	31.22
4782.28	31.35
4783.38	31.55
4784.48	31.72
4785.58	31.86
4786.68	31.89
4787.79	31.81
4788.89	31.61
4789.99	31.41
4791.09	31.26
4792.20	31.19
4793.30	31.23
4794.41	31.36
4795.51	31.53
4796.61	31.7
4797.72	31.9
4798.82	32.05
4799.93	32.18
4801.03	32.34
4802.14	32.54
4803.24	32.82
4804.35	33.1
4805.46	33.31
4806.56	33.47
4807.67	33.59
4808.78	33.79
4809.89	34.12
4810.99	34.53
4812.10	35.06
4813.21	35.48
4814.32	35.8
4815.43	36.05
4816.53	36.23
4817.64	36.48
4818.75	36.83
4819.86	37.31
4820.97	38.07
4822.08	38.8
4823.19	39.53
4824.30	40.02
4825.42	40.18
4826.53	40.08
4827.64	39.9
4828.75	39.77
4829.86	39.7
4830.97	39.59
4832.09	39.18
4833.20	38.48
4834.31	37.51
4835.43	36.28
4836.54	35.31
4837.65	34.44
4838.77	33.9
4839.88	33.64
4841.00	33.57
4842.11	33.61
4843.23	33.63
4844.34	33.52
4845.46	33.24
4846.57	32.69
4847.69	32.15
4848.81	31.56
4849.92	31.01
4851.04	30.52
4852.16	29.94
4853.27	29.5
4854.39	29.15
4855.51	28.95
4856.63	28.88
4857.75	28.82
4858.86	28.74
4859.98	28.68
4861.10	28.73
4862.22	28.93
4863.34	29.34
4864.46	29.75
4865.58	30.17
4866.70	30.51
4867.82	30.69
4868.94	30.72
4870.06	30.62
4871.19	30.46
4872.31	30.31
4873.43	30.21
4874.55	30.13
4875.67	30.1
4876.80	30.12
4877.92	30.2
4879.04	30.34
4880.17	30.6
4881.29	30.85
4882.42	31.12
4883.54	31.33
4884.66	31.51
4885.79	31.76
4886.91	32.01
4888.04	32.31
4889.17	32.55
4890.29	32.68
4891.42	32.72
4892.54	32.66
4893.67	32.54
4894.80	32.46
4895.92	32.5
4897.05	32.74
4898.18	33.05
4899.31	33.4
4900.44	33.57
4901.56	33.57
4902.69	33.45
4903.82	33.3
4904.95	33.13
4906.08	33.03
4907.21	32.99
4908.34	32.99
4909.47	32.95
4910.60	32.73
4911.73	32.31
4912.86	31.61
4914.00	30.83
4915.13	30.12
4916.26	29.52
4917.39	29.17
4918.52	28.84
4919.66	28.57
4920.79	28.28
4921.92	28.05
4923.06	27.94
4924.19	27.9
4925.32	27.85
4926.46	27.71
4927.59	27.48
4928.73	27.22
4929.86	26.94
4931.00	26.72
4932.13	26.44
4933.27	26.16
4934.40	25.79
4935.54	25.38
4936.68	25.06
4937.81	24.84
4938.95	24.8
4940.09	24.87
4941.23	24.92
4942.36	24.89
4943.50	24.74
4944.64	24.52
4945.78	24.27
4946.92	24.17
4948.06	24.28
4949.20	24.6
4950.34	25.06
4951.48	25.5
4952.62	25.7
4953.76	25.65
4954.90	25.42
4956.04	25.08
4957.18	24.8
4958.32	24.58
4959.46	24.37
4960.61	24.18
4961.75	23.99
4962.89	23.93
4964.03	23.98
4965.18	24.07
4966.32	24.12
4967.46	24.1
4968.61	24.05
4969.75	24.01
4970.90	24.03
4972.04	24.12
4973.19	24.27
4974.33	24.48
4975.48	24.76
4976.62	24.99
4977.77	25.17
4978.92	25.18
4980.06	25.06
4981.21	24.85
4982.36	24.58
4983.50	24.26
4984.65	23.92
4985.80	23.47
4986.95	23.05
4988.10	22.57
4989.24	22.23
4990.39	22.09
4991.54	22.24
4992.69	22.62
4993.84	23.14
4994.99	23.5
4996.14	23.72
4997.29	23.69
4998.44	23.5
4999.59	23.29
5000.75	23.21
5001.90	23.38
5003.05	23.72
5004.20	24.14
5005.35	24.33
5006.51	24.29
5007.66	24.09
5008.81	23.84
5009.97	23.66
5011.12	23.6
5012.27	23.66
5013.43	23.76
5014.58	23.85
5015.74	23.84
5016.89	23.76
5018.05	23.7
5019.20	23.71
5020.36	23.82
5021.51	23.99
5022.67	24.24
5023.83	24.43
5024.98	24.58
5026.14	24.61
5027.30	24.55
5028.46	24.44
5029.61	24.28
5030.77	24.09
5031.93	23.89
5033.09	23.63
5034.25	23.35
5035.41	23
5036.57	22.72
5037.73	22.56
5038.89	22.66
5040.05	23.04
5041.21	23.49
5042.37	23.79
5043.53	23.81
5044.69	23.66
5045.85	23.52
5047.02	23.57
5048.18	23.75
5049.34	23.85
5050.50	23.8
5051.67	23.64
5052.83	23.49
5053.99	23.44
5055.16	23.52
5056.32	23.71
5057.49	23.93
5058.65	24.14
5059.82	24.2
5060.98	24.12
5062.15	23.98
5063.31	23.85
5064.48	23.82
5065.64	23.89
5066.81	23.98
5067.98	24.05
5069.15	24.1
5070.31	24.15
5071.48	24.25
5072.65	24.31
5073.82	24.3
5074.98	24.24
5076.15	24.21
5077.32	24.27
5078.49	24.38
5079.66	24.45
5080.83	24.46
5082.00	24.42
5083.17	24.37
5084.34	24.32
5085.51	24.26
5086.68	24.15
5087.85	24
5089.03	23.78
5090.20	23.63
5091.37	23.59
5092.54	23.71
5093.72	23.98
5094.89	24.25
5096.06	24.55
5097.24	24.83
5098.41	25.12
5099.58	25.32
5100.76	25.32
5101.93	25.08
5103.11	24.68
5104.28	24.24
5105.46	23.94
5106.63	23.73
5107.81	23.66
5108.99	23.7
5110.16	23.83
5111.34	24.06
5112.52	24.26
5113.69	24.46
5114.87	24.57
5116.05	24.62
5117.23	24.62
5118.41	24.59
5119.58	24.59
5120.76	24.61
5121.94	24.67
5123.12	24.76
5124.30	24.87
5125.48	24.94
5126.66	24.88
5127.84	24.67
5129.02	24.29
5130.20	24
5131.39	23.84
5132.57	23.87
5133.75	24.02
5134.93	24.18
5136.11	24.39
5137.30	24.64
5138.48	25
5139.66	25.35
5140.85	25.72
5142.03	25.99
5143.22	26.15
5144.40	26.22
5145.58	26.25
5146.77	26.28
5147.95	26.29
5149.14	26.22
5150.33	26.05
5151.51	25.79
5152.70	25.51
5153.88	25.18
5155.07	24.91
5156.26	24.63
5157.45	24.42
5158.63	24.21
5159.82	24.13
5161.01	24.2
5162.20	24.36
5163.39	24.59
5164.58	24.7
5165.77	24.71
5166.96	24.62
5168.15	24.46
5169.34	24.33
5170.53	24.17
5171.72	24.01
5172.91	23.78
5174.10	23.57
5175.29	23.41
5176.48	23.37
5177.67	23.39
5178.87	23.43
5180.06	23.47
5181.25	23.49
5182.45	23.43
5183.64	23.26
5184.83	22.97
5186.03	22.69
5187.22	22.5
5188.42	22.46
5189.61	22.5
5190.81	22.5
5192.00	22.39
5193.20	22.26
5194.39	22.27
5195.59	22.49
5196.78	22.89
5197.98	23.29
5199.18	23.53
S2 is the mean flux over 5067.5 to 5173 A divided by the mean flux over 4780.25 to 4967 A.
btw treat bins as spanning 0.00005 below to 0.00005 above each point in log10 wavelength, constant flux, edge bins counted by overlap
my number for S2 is 0.79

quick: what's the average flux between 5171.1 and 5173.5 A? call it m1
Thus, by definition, 23.9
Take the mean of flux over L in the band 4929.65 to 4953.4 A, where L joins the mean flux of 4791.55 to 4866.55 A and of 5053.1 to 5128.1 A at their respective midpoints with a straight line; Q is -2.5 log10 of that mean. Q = 0.18 mag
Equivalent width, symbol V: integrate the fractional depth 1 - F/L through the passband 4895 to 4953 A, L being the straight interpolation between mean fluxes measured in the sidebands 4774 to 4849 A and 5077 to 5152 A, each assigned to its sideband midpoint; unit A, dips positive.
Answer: 4.0 A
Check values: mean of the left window 34.2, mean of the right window 24.7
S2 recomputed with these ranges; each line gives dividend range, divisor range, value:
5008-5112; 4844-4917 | 0.77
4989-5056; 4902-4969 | 0.87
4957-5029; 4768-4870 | 0.72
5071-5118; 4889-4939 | 0.81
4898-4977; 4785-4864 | 0.81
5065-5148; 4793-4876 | 0.73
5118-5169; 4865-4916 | 0.78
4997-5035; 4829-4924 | 0.75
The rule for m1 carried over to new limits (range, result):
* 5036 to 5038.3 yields 22.6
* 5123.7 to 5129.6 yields 24.7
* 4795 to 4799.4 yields 31.8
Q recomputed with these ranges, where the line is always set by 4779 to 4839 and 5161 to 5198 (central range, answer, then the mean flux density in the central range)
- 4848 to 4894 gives 0.08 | 30.5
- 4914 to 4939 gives 0.14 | 27.4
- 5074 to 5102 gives 0.08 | 24.4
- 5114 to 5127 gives 0.02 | 24.7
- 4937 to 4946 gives 0.23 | 24.8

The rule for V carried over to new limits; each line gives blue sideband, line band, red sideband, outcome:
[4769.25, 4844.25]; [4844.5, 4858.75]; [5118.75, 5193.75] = 1.0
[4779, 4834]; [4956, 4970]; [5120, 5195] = 2.7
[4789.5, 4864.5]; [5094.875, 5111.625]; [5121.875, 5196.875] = 0.9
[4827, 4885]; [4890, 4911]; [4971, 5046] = -2.3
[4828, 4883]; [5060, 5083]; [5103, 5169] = 2.0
